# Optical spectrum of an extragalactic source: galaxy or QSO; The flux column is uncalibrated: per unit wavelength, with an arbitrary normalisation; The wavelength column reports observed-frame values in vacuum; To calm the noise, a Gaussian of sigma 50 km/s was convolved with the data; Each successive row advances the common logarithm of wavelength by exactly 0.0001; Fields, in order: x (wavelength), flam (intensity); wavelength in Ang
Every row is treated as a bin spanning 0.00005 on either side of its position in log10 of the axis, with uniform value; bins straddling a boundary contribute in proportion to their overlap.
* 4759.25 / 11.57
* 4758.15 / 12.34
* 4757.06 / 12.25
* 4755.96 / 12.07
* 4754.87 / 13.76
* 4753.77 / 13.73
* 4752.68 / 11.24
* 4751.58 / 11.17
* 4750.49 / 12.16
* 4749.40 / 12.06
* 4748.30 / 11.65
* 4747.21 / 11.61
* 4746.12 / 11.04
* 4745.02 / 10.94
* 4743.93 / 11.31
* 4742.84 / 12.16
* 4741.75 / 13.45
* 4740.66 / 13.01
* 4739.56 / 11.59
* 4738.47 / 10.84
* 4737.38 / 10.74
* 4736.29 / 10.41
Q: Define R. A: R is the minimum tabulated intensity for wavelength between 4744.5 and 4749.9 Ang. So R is 10.94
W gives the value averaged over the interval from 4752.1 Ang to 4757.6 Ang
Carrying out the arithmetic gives 12.6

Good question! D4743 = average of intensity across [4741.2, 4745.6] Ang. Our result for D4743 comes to 12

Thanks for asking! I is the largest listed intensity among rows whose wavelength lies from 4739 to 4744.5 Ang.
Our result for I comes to 13.45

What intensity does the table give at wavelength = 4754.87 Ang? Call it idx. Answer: 13.76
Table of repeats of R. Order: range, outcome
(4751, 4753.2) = 11.17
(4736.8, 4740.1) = 10.74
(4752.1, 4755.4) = 11.24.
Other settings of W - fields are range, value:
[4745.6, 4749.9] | 11.6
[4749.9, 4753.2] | 11.5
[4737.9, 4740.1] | 11.2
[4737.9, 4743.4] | 12.2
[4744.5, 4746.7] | 11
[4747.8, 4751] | 11.9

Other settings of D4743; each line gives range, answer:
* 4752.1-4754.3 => 12.5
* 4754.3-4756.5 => 12.9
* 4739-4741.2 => 12.2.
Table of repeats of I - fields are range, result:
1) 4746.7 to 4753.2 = 12.16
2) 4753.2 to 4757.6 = 13.76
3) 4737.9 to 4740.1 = 11.59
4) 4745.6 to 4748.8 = 11.65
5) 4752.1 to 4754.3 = 13.73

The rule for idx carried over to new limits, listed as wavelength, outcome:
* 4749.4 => 12.06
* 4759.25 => 11.57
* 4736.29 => 10.41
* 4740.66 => 13.01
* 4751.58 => 11.17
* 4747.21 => 11.61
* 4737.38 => 10.74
